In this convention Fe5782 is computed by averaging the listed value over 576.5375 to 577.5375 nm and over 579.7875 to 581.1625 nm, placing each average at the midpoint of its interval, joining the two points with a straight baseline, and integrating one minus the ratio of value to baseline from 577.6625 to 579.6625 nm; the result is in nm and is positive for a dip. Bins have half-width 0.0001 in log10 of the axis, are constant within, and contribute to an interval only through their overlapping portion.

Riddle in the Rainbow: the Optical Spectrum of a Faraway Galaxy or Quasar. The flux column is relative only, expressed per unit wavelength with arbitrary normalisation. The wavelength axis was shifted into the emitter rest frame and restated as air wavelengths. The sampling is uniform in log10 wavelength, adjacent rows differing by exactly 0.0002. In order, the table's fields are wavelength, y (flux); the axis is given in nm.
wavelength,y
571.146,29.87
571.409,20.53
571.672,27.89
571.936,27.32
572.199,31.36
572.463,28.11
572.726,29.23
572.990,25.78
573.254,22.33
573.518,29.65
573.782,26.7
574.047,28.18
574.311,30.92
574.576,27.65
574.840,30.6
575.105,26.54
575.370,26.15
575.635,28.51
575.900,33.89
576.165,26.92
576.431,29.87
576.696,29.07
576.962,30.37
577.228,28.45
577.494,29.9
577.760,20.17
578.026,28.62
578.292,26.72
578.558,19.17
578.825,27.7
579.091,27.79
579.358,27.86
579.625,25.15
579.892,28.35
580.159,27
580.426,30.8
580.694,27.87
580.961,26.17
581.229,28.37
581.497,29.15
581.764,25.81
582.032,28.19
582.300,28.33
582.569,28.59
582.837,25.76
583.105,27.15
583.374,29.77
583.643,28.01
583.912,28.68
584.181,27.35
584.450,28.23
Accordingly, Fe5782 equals 0.23 nm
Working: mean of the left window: 29.4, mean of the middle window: 25.5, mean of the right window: 28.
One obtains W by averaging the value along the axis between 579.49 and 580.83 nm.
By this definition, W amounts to 27.8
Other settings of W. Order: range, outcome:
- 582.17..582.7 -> 28.4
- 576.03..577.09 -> 29.1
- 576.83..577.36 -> 29.4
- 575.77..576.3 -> 30.4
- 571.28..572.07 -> 25.3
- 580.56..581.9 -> 27.5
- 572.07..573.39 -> 27.4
